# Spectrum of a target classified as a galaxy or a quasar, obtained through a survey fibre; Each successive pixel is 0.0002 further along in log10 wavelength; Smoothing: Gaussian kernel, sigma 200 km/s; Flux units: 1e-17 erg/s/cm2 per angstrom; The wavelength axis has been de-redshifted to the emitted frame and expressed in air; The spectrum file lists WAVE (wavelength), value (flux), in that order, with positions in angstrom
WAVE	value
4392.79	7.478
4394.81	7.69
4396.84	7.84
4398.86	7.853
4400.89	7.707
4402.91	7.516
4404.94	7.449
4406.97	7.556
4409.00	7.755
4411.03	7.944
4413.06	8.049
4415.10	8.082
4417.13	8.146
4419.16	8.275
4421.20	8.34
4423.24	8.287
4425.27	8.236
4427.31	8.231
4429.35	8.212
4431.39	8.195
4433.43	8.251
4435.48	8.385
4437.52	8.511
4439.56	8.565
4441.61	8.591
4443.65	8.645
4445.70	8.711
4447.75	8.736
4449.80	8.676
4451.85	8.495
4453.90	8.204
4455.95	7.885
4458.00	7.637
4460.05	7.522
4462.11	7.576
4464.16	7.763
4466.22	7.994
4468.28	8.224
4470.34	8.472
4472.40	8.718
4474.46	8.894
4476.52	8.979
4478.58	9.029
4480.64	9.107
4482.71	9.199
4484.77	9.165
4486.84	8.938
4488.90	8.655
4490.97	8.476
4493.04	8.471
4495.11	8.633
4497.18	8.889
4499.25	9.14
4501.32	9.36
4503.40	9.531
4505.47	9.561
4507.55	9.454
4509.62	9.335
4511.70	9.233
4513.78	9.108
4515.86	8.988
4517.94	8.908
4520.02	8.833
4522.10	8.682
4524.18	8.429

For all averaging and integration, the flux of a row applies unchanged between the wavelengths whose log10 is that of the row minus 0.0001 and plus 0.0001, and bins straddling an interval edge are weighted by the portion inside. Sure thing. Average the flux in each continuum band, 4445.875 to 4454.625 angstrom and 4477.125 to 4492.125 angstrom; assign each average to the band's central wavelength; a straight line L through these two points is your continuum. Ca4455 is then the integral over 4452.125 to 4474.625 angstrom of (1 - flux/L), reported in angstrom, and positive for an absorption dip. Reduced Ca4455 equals 1.65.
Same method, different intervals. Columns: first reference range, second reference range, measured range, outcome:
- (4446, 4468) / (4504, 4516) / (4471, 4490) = -0.7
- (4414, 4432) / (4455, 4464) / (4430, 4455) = -1.8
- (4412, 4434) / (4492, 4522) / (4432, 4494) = 1.1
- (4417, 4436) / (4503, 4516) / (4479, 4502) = 0.4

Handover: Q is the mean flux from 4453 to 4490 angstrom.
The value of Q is 8.45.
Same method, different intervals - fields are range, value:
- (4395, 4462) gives 8.13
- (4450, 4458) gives 8.18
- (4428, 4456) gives 8.45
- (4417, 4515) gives 8.6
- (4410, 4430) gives 8.18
